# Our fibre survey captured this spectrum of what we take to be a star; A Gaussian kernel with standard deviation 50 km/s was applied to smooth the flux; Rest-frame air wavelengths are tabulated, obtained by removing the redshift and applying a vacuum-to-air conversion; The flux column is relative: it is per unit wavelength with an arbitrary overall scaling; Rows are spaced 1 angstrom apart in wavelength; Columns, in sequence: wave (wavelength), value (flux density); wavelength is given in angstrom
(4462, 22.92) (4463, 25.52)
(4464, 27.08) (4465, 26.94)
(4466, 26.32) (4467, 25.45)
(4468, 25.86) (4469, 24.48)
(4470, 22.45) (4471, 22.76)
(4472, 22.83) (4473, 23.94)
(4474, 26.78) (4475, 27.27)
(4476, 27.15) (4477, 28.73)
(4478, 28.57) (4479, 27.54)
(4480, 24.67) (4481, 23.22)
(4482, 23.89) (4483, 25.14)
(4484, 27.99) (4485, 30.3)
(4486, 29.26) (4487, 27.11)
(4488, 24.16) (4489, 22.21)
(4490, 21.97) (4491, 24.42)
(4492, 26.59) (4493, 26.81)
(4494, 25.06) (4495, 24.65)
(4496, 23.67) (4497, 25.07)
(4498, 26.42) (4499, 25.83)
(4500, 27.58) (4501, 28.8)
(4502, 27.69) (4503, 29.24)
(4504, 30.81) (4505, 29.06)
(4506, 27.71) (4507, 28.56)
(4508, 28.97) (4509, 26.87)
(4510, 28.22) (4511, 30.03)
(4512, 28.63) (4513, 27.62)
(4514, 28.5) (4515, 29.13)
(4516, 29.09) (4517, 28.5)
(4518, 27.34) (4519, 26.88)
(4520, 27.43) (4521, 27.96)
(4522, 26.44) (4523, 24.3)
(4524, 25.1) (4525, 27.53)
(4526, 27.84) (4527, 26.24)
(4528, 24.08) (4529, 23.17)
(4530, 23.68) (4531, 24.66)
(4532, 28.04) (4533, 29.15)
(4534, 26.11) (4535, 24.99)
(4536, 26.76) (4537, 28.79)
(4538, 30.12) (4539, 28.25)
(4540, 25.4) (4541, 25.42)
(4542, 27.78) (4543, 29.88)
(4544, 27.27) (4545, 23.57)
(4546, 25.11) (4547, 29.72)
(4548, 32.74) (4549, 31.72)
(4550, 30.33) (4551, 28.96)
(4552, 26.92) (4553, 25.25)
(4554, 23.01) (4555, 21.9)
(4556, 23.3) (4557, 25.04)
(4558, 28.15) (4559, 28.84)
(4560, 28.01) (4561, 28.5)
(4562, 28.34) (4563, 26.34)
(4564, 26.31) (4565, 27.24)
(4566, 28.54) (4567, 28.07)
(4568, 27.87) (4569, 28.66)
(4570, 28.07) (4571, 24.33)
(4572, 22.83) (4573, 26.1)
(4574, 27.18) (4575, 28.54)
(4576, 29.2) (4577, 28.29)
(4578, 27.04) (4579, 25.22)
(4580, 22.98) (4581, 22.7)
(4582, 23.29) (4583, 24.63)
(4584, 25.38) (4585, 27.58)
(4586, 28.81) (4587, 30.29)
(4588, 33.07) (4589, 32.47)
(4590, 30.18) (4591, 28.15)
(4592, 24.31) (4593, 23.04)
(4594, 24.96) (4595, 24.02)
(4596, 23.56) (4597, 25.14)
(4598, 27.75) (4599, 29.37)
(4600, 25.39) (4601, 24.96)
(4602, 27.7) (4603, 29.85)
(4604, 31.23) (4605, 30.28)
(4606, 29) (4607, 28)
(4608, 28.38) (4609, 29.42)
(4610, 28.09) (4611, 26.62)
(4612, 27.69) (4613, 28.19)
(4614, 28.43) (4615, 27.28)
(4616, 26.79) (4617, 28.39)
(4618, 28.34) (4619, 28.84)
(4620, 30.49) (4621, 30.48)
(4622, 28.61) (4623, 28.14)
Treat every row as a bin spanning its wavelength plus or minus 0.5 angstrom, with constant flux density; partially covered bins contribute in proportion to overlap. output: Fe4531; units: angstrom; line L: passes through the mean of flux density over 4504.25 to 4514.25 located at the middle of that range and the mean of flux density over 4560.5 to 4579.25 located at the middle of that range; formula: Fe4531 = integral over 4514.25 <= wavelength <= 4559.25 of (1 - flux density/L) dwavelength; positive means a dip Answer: 1.6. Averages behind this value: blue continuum 28.5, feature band 26.9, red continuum 27.2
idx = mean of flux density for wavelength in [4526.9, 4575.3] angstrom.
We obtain 26.9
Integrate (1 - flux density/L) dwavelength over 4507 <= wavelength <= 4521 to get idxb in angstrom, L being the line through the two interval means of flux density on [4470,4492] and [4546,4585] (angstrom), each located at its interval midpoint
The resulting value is -1.1 angstrom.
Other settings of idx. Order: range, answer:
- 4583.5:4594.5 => 28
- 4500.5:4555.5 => 27.4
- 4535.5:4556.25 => 27.3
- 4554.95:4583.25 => 26.5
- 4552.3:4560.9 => 25.6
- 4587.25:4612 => 27.7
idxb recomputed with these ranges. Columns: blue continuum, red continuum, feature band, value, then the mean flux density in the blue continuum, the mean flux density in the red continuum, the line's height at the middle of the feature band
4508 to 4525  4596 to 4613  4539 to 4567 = 0.6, 27.7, 27.9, 27.8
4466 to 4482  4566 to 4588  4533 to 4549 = -0.8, 25.4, 26.7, 26.3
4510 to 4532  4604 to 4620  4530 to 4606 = 1.6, 26.9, 28.4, 27.7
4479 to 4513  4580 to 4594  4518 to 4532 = 0.5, 26.7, 27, 26.8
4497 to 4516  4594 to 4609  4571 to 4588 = 0.8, 28.2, 27.5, 27.6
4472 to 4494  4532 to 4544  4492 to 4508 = -0.4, 26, 27.5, 26.5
